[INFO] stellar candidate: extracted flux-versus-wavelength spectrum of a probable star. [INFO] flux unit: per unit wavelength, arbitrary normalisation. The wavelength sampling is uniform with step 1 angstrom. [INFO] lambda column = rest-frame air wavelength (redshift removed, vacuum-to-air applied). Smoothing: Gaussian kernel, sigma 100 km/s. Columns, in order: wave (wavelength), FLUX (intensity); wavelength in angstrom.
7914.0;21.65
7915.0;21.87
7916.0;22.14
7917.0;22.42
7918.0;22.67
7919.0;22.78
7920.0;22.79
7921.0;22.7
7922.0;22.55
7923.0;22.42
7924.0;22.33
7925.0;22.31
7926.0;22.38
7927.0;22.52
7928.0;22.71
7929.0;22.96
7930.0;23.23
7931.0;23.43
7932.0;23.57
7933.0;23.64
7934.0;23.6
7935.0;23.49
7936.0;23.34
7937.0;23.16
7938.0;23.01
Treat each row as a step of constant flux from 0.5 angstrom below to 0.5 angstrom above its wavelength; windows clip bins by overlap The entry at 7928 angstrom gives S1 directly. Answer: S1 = 22.71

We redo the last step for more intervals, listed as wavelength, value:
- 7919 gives 22.78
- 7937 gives 23.16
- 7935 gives 23.49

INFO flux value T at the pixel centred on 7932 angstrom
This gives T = 23.57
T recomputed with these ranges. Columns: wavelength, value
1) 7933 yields 23.64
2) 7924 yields 22.33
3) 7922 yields 22.55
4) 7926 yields 22.38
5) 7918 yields 22.67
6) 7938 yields 23.01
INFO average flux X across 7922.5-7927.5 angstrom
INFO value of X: 22.4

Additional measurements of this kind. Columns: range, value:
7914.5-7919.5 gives 22.4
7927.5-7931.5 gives 23.1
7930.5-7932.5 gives 23.5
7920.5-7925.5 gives 22.5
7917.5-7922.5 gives 22.7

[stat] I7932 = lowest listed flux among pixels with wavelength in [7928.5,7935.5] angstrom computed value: 22.96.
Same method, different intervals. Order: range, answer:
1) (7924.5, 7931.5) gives 22.31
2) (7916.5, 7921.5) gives 22.42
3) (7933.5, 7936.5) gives 23.34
